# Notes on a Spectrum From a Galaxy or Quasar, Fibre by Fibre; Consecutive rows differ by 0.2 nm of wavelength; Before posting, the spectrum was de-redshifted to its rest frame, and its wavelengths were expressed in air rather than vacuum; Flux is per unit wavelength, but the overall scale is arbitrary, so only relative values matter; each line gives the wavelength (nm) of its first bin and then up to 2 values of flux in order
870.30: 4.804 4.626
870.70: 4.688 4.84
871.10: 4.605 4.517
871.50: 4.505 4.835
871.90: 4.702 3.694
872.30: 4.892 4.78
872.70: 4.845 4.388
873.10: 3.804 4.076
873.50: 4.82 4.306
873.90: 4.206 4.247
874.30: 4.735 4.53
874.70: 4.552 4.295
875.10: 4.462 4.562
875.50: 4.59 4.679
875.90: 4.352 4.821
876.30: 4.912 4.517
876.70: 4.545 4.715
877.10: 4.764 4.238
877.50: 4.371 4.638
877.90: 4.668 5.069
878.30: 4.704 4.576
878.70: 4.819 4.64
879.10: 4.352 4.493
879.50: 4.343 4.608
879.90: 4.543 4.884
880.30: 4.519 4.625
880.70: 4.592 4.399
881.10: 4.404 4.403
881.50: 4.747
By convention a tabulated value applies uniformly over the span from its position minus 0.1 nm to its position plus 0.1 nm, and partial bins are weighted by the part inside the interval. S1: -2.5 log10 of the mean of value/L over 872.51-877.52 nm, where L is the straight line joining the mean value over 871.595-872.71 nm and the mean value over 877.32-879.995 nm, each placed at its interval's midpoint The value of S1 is 0.02 mag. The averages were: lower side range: 4.61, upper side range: 4.59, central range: 4.5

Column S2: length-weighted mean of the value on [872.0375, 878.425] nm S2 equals 4.53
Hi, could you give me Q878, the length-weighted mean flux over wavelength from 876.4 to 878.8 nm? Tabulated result 4.64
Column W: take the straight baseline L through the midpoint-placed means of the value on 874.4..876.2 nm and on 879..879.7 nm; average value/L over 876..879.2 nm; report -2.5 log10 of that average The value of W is -0.041 mag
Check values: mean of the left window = 4.54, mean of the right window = 4.43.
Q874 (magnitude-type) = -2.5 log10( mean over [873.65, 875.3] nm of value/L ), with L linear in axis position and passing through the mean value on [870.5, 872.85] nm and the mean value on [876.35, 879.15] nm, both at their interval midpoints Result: 0.047 mag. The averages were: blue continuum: 4.62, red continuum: 4.63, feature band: 4.43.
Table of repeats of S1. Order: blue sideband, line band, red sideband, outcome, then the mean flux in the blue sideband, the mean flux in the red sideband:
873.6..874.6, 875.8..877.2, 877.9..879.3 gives -0.03 mag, 4.4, 4.68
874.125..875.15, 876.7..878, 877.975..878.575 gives 0.03 mag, 4.5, 4.79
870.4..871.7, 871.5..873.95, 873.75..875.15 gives 0.02 mag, 4.65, 4.43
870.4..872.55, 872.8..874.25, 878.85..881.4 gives 0.07 mag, 4.6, 4.52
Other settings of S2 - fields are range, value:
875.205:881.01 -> 4.6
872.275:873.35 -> 4.45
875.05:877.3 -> 4.62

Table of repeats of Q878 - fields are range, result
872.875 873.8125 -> 4.27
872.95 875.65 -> 4.4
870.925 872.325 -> 4.53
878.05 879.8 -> 4.61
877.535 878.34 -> 4.74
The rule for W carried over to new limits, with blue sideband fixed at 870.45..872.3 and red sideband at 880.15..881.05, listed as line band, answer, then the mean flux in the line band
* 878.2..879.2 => -0.02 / 4.62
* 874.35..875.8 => 0.01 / 4.53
